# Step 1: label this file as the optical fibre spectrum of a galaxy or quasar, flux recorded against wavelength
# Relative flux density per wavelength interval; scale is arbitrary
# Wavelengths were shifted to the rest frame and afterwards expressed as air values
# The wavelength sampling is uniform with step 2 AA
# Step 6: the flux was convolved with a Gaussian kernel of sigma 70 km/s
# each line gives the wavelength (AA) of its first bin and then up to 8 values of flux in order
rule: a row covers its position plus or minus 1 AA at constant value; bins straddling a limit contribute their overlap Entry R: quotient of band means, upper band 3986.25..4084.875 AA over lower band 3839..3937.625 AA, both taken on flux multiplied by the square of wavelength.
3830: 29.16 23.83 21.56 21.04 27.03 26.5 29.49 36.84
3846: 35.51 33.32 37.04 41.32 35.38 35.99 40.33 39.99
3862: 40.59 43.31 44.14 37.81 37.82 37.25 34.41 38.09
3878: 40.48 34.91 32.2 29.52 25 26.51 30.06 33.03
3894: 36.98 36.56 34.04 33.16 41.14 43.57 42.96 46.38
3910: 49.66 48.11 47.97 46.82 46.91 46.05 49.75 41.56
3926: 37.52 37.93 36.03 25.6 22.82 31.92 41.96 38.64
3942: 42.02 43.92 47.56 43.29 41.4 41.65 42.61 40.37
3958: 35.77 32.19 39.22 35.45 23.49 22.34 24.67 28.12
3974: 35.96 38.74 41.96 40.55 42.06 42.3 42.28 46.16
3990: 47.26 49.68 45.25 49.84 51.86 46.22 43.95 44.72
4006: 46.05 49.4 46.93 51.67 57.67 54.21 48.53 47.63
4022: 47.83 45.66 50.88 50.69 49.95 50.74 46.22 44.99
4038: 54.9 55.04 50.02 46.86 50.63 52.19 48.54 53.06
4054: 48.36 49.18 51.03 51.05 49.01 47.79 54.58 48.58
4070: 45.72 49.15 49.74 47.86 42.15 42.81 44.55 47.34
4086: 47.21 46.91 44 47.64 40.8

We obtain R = 1.4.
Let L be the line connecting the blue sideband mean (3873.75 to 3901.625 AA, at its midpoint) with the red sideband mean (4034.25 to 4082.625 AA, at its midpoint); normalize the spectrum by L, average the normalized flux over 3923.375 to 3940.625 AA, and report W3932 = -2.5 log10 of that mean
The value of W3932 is 0.08 mag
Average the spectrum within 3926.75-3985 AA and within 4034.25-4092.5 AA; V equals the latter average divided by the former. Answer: 1.33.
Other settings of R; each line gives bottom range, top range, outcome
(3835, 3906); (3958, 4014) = 1.24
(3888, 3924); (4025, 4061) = 1.30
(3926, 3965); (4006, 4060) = 1.38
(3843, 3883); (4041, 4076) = 1.45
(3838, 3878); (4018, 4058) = 1.47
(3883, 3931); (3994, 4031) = 1.31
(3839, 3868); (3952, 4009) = 1.16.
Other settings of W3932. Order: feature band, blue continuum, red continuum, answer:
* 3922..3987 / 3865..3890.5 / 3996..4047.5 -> 0.143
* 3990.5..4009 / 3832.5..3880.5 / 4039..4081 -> -0.055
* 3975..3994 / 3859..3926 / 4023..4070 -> 0.051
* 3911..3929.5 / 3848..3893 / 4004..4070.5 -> -0.112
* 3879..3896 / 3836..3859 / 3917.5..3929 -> 0.230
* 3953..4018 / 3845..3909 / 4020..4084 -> 0.065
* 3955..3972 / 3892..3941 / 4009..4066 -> 0.361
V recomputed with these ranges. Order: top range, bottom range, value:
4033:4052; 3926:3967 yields 1.35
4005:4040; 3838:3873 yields 1.35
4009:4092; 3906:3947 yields 1.18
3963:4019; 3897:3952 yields 1.04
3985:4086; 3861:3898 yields 1.37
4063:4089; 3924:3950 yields 1.25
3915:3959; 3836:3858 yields 1.19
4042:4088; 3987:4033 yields 0.99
